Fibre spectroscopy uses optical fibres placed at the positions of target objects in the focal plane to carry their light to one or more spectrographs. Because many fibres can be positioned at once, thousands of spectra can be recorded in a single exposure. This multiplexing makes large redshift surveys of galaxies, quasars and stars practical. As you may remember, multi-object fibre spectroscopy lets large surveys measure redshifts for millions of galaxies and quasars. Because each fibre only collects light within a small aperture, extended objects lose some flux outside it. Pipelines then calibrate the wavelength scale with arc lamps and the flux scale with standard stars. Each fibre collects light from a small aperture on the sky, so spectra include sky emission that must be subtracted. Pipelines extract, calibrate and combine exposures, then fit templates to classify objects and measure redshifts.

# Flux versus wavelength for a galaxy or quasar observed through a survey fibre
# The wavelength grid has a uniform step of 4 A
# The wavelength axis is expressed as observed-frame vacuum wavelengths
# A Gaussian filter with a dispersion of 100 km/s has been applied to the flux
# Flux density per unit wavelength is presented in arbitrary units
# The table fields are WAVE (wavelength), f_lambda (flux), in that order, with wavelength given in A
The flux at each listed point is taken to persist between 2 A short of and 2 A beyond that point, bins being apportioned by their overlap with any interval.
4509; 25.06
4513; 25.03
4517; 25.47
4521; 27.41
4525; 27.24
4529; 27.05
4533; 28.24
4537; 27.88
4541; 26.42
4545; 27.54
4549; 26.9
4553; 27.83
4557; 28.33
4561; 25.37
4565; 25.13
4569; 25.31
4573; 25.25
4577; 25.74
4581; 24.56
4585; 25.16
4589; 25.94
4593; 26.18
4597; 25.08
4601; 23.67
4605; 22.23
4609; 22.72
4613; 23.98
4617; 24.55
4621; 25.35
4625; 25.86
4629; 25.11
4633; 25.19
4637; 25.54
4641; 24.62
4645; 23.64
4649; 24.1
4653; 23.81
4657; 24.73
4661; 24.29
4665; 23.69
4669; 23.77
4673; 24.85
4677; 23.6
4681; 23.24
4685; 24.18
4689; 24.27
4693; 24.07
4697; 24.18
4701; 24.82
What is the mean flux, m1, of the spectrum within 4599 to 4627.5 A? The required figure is 24.1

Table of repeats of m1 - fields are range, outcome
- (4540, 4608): 25.6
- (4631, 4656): 24.5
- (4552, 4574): 26.2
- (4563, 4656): 24.7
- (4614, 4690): 24.4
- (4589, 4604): 24.9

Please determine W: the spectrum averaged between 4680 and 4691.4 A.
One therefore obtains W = 24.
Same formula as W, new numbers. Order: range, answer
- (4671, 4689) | 24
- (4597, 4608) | 23.3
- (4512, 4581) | 26.6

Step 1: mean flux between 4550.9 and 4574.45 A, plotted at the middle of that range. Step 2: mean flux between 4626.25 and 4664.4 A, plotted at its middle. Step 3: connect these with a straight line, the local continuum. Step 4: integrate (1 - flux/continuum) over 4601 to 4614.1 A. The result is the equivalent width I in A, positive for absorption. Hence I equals 1.2 A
